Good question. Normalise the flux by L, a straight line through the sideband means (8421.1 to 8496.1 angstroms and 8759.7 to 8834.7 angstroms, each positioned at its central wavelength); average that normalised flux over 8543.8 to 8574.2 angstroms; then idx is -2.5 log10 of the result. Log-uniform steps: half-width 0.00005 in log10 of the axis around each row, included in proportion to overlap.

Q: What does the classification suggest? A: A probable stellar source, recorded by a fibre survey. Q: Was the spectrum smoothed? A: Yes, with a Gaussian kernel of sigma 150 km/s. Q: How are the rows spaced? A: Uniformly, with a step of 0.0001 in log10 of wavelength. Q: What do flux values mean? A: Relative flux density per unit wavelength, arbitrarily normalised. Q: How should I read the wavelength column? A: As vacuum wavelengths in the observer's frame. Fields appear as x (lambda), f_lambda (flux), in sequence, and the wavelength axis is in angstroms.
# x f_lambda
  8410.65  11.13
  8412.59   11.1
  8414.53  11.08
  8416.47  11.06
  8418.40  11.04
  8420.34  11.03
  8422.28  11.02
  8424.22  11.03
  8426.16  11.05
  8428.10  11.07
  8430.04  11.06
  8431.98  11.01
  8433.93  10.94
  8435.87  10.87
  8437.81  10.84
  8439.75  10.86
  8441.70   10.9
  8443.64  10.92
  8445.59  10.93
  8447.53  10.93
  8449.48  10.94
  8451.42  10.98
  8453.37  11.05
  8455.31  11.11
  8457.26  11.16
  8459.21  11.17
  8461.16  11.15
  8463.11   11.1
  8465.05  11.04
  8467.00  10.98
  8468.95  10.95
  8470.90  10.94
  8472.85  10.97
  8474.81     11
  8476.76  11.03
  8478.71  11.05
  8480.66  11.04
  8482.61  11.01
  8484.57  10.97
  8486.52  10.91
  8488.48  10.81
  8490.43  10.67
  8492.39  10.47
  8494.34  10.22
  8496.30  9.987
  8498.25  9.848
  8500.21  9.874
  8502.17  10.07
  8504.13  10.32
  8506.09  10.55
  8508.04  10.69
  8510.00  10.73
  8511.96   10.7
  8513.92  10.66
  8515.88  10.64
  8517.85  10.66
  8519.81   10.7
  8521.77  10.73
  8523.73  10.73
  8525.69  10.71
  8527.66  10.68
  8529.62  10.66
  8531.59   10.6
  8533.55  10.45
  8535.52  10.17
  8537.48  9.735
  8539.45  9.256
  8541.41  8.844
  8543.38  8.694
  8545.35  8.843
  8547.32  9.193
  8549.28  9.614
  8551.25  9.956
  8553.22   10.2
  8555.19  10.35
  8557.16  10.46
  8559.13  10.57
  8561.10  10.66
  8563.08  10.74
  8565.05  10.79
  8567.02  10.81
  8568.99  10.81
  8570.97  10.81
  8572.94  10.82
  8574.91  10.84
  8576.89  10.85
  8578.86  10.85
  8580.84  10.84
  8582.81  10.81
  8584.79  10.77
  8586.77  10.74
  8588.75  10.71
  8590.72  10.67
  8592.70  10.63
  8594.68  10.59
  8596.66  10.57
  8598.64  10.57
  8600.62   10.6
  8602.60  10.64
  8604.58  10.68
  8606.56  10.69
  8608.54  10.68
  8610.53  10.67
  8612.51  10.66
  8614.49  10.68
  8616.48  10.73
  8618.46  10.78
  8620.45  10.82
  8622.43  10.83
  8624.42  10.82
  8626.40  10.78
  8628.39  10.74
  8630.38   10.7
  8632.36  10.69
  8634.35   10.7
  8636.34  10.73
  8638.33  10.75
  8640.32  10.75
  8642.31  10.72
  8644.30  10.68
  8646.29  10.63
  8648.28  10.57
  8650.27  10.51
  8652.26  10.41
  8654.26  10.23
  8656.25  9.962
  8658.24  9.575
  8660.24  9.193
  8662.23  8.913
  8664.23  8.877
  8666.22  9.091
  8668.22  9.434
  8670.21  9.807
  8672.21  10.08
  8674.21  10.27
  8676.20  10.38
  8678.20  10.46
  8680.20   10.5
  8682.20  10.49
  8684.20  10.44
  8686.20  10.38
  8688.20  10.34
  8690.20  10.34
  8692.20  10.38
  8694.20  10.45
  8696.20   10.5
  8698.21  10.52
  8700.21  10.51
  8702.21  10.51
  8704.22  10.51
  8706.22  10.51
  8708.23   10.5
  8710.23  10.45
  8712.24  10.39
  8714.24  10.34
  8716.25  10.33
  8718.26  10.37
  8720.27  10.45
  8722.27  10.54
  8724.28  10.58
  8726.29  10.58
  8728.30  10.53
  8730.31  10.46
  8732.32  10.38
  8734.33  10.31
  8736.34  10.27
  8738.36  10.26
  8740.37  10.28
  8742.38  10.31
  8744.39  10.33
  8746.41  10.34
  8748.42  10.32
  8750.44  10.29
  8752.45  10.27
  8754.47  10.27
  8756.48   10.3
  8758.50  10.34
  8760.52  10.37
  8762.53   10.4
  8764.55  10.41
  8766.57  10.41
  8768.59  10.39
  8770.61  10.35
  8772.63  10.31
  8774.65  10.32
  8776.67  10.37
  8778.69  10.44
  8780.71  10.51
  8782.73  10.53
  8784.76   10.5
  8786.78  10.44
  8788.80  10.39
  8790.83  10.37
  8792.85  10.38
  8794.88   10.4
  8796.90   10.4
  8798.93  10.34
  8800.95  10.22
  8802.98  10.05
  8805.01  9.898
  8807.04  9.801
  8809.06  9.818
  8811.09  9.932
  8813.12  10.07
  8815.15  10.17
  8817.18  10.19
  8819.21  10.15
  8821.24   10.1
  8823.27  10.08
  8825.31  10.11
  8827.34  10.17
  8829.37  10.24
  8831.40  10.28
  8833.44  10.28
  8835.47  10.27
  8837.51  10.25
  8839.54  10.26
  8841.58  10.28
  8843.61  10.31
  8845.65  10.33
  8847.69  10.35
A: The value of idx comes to 0.05 mag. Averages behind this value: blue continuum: 10.9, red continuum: 10.3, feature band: 10.3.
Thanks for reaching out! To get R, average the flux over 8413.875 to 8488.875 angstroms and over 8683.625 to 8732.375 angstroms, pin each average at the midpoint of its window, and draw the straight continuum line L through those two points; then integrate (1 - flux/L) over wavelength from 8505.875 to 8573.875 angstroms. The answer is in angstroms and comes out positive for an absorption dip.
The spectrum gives 3.11 angstroms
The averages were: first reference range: 11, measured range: 10.3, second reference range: 10.5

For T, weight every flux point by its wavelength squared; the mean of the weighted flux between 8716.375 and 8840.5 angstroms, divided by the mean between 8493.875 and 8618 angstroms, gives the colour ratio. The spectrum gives 1.04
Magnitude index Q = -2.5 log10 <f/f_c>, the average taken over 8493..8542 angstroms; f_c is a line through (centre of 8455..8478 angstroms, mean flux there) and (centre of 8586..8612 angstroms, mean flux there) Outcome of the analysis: 0.06 mag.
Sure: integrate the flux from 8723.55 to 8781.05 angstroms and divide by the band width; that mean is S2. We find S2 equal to 10.4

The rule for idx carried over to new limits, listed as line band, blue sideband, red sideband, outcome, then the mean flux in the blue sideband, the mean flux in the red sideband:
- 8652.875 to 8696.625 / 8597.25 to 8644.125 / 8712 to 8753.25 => 0.06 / 10.7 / 10.4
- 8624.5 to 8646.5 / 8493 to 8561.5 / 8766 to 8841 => -0.05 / 10.2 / 10.2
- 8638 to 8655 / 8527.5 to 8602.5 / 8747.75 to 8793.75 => -0.02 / 10.4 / 10.4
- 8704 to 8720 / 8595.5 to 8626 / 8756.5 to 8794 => 0.01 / 10.7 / 10.4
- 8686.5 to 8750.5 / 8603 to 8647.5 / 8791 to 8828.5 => 0.00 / 10.7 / 10.1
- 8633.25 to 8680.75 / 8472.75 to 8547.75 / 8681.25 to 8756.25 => 0.03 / 10.4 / 10.4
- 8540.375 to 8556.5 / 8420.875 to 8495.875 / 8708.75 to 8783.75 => 0.14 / 10.9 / 10.4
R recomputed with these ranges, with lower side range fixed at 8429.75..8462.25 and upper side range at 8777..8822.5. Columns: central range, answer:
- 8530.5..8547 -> 1.9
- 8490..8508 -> 1.1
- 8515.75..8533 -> 0.2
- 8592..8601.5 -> 0.1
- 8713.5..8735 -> -0.1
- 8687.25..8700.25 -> 0.0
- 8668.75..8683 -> 0.3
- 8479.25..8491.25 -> 0.0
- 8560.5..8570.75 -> 0.0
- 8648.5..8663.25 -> 0.9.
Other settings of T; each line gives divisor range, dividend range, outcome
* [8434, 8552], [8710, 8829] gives 1.04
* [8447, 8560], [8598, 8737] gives 1.03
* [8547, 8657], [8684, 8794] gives 1.01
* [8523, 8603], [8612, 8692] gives 1.02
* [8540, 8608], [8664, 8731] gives 1.02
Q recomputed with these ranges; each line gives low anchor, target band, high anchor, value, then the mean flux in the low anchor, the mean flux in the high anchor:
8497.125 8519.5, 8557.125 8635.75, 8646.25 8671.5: -0.07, 10.4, 9.76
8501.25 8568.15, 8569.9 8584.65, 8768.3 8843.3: -0.06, 10.3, 10.2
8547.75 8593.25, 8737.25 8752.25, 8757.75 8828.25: 0.00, 10.6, 10.3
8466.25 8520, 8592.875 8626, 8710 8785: -0.02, 10.7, 10.4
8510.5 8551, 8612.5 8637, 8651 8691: -0.08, 10.1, 9.96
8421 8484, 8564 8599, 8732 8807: 0.00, 11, 10.3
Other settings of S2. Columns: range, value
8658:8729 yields 10.2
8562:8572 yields 10.8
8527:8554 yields 9.77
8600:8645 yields 10.7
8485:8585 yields 10.4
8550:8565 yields 10.4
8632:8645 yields 10.7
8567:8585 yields 10.8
